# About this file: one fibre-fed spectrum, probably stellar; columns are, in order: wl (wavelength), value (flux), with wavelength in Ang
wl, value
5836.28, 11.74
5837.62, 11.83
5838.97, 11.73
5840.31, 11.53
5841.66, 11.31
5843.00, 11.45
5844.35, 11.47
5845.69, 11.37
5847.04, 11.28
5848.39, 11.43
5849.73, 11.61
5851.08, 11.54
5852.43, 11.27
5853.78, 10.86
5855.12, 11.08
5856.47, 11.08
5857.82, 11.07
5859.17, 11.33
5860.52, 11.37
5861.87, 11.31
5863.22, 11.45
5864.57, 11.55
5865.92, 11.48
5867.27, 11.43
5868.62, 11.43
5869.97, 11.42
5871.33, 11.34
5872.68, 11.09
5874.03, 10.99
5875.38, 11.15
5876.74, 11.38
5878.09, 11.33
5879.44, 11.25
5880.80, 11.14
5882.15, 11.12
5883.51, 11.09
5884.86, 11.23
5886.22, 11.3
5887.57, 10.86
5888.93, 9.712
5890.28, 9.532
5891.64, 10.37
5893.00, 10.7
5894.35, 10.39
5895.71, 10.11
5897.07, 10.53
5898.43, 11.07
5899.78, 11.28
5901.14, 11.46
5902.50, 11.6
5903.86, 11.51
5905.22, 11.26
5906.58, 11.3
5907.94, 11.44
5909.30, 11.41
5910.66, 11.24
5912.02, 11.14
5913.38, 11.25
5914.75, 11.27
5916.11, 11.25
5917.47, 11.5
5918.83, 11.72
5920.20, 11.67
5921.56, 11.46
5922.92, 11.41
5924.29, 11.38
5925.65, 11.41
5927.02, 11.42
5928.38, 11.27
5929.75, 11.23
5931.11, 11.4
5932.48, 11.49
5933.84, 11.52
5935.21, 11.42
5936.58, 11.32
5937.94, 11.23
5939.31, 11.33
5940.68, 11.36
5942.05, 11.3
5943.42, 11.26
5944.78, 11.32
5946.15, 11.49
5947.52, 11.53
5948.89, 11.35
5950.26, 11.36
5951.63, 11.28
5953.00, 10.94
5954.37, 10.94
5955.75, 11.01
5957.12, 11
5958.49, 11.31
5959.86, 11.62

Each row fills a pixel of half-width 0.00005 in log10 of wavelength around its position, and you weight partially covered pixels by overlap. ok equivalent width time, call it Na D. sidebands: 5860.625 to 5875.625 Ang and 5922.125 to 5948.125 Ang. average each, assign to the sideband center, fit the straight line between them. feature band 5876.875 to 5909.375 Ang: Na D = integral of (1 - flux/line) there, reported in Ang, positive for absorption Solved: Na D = 1.1 Ang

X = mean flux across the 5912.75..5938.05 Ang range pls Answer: 11.4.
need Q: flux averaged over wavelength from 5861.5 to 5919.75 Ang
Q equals 11.1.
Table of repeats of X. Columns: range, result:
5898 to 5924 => 11.4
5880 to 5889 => 11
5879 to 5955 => 11.2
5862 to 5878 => 11.3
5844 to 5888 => 11.3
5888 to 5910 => 10.9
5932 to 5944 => 11.4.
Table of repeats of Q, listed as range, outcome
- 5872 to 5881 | 11.2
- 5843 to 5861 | 11.3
